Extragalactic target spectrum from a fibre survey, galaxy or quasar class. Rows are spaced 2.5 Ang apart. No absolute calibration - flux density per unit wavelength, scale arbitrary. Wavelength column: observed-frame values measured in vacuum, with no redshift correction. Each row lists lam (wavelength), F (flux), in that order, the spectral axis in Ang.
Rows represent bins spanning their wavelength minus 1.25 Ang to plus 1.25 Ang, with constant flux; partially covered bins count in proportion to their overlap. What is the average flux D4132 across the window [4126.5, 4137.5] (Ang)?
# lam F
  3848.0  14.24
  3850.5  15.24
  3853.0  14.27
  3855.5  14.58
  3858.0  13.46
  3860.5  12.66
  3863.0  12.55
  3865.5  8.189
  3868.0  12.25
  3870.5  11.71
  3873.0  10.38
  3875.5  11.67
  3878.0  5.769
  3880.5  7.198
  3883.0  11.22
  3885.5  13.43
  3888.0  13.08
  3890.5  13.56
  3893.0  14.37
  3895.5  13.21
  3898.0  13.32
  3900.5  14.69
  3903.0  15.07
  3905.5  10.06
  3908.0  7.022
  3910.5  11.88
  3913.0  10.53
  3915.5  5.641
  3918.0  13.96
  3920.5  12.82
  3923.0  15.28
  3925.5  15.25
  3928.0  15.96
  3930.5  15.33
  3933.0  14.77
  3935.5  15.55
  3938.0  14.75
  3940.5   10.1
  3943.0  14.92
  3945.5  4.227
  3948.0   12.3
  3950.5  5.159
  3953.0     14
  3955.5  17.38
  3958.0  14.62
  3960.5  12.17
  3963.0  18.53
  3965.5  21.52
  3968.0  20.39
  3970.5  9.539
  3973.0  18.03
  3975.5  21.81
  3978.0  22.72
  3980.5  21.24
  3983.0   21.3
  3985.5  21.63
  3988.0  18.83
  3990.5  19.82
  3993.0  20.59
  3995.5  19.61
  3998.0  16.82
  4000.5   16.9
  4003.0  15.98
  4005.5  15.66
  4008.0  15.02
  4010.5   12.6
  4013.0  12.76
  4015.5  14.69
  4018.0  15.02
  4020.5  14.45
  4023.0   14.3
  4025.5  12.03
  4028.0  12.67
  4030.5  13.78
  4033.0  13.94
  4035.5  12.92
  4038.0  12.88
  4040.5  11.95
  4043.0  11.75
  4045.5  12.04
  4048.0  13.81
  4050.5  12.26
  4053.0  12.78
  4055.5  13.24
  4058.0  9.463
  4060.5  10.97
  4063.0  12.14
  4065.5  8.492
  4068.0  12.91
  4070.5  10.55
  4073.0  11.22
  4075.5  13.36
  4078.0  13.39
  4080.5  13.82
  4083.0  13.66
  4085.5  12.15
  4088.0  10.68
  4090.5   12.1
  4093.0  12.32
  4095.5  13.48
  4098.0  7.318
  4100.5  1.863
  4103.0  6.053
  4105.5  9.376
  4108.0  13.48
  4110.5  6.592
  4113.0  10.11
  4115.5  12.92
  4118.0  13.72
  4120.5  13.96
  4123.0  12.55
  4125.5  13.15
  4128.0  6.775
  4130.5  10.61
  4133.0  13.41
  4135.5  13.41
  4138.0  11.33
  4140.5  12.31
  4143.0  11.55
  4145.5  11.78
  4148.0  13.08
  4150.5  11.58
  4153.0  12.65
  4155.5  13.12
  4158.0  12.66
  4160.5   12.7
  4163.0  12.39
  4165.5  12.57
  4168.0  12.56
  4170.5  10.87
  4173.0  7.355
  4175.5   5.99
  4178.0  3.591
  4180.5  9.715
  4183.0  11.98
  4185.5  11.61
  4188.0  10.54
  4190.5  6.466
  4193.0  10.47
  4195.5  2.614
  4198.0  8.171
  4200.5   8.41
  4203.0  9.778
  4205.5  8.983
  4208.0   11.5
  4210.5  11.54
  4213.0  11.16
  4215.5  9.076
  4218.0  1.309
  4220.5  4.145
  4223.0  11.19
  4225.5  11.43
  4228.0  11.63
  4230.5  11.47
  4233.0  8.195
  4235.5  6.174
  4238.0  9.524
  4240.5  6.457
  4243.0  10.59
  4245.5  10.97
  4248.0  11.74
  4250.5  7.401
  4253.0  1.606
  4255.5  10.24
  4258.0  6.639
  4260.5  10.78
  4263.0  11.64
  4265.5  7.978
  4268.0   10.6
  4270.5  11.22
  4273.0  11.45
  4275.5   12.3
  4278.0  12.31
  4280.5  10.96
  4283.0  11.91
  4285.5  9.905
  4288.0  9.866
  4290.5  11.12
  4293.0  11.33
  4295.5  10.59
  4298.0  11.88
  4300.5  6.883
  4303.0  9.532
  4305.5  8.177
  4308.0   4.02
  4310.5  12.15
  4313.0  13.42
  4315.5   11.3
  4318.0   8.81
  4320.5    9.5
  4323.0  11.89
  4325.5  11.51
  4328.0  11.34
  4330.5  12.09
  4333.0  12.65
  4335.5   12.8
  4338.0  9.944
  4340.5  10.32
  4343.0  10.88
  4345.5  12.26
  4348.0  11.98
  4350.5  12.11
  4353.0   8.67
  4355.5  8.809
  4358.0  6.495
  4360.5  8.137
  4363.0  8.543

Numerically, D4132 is 11.1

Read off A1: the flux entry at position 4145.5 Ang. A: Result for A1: 11.78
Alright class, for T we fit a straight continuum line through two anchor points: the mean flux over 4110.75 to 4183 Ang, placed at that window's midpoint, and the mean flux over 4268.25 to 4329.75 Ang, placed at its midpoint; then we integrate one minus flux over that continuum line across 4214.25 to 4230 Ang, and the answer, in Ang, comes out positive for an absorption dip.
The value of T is 3.8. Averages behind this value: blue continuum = 11.3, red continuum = 10.6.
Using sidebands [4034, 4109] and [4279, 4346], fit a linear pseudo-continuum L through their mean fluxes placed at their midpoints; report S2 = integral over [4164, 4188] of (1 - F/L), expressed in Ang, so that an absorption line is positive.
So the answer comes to 3.1 Ang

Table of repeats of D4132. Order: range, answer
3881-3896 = 12.8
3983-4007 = 18.5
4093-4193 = 10.7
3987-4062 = 14.3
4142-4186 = 11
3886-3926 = 12.4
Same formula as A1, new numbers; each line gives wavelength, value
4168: 12.56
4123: 12.55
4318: 8.81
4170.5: 10.87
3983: 21.3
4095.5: 13.48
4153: 12.65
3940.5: 10.1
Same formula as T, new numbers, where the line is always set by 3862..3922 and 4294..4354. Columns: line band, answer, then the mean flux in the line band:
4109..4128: -0.9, 11.5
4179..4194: 1.2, 10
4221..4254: 5.3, 9.05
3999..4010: -4.4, 15.7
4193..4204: 3.3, 7.55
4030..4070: -3.7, 12.1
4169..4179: 3.4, 7.18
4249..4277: 3.7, 9.31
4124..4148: -1.6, 11.7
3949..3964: -3.0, 13.5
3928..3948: -2.9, 13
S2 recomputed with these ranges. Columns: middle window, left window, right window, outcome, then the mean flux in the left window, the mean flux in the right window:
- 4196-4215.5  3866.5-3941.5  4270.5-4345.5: 2.7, 12.3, 10.8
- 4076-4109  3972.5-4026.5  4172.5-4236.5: 6.6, 17.4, 8.66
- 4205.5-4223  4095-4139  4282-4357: 3.5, 10.5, 10.6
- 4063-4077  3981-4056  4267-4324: 2.8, 15.1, 10.5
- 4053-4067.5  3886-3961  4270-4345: 1.1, 12.7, 10.7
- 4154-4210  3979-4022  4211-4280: 7.9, 17.2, 9.27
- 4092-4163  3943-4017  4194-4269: 3.5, 16.4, 8.76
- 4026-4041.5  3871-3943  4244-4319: -1.9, 12.4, 9.96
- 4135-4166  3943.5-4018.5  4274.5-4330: 2.1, 16.4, 10.5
